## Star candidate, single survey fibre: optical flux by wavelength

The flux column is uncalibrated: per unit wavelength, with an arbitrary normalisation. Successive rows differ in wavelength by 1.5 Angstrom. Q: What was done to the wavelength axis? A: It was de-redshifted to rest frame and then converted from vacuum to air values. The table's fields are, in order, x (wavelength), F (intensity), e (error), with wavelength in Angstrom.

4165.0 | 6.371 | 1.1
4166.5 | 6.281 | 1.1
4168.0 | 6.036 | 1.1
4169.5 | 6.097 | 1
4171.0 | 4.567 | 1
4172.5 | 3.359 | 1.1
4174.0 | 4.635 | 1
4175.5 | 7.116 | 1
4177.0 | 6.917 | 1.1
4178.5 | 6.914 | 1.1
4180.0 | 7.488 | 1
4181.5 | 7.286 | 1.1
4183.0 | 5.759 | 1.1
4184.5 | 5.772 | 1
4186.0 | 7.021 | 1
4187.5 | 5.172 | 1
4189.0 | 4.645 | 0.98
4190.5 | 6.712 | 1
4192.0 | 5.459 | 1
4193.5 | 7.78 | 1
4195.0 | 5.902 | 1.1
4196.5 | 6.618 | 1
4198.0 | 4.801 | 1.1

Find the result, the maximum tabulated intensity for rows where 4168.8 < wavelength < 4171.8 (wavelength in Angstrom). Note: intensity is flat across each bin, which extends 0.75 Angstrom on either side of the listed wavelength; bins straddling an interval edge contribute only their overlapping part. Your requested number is 6.097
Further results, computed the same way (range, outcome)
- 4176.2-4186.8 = 7.488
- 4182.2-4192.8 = 7.021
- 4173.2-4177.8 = 7.116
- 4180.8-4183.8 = 7.286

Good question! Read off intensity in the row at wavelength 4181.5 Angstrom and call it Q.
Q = 7.286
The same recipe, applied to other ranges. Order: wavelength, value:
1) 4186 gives 7.021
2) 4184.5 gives 5.772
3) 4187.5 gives 5.172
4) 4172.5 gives 3.359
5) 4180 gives 7.488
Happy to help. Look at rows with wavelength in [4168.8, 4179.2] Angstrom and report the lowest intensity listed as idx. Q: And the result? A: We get 3.359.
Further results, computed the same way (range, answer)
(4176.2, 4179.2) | 6.914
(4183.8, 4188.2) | 5.172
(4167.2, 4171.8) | 4.567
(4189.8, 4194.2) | 5.459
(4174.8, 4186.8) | 5.759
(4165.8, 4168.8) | 6.036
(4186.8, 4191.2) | 4.645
